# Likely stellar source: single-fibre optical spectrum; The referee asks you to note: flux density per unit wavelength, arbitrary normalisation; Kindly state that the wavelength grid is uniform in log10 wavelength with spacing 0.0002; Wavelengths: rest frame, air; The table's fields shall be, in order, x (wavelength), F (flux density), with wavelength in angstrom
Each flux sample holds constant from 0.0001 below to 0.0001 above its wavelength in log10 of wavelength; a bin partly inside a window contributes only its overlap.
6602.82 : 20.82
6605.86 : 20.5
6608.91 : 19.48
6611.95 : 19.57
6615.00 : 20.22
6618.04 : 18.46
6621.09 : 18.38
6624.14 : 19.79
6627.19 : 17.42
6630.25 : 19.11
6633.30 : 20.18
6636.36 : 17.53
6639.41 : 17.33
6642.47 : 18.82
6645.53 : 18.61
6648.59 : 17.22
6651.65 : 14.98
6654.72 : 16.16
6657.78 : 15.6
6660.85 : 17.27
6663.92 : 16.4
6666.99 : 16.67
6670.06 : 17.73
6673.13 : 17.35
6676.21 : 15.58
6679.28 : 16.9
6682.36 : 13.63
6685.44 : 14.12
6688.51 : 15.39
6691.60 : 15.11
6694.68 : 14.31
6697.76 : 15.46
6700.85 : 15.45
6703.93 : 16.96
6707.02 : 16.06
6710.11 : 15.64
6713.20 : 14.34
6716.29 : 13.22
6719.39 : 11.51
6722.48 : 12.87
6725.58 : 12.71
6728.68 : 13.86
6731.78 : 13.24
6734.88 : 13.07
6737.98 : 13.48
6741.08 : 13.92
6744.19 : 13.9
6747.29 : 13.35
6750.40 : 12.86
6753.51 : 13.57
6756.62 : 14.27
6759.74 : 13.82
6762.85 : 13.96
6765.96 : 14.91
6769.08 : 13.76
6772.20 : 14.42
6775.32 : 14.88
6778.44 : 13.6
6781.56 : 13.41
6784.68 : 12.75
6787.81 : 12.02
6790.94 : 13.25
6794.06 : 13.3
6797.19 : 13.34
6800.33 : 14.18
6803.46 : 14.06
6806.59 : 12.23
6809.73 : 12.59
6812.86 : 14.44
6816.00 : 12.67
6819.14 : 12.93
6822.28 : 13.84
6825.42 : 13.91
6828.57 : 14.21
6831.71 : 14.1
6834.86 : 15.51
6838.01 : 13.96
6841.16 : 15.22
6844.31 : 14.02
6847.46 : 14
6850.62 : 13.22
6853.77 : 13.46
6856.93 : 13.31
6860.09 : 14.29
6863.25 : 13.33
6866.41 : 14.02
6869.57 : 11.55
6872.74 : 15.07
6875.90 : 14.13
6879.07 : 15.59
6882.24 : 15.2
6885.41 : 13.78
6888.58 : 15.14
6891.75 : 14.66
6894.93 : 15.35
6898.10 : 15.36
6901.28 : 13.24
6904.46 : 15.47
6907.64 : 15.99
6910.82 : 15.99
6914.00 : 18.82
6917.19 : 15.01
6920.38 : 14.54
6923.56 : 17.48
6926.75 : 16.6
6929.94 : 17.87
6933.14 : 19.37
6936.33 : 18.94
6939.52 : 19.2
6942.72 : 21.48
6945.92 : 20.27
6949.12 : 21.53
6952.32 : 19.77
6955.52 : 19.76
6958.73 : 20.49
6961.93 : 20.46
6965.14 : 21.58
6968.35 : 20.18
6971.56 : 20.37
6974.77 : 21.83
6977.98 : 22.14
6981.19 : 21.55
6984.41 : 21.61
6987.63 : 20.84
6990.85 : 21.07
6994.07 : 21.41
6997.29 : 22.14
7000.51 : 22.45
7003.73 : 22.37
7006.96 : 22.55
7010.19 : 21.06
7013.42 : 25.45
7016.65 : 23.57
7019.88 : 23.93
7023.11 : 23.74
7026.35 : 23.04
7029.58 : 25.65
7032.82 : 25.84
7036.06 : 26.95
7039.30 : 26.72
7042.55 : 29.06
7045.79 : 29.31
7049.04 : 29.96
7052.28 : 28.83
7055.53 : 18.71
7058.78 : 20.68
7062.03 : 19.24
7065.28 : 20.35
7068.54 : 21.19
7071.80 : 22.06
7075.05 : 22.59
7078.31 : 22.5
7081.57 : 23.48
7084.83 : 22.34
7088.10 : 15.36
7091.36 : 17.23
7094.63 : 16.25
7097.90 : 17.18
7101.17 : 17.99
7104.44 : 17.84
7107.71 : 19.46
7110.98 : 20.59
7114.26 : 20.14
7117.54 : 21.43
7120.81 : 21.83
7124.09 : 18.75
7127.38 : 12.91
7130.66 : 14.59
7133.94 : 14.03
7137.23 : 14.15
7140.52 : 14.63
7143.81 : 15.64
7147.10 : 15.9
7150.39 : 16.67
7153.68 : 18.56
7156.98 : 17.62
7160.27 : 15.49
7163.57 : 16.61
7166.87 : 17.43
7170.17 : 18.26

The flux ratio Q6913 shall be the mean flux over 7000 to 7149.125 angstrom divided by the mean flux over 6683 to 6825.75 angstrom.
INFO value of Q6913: 1.52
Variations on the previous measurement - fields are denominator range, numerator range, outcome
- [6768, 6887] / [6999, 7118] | 1.62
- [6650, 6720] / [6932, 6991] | 1.33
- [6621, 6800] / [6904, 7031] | 1.36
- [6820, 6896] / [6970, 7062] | 1.66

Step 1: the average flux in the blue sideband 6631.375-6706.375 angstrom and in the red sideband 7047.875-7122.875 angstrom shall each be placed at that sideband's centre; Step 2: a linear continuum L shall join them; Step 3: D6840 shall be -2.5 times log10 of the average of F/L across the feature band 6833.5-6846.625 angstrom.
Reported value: 0.237 mag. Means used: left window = 16.5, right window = 20.7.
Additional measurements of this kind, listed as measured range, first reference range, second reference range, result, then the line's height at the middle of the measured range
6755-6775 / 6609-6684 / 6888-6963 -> 0.231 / 17.6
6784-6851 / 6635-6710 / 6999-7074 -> 0.380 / 19.4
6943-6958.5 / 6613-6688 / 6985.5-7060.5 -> 0.119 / 22.8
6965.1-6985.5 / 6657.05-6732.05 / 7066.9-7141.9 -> -0.211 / 17.5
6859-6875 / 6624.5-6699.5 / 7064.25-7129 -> 0.302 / 18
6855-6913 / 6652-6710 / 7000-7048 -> 0.409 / 21.2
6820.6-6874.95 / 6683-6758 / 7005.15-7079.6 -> 0.278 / 18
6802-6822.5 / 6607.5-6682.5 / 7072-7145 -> 0.330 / 17.9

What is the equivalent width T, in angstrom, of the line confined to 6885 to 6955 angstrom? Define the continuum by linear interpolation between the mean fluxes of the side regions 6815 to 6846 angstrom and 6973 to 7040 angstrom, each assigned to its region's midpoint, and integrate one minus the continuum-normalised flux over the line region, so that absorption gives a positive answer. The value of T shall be 5.7 angstrom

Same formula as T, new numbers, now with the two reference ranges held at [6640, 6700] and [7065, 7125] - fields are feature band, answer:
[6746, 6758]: 2.41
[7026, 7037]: -3.51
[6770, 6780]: 1.66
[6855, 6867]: 2.79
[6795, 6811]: 3.74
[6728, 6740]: 2.40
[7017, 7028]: -2.45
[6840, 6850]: 1.95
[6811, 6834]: 4.93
